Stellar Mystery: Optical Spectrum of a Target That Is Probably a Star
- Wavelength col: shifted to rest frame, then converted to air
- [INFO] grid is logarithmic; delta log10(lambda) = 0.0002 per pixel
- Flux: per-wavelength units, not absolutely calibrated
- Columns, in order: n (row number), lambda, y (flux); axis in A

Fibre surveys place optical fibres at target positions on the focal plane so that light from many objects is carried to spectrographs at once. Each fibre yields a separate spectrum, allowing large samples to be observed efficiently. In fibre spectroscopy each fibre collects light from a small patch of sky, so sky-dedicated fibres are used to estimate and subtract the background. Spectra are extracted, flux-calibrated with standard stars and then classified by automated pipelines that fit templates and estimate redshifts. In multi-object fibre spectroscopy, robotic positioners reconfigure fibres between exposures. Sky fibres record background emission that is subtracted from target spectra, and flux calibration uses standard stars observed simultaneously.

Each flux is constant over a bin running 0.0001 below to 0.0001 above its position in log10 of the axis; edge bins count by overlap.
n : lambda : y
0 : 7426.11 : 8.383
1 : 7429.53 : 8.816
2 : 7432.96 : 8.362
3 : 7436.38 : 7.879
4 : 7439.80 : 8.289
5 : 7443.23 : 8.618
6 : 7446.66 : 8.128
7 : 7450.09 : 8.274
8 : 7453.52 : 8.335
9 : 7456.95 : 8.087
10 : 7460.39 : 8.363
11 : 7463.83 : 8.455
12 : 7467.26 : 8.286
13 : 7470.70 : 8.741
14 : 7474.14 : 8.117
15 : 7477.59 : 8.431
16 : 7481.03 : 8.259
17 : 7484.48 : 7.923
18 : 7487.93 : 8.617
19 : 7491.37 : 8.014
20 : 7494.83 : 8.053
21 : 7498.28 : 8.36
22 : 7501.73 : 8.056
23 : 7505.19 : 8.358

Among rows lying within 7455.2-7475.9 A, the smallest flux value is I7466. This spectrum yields 8.087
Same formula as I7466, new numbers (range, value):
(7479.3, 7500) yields 7.923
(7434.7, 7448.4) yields 7.879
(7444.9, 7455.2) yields 8.128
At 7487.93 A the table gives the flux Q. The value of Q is 8.617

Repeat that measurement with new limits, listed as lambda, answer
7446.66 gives 8.128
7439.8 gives 8.289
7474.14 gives 8.117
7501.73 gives 8.056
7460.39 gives 8.363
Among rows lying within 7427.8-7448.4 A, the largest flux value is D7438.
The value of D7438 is 8.816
